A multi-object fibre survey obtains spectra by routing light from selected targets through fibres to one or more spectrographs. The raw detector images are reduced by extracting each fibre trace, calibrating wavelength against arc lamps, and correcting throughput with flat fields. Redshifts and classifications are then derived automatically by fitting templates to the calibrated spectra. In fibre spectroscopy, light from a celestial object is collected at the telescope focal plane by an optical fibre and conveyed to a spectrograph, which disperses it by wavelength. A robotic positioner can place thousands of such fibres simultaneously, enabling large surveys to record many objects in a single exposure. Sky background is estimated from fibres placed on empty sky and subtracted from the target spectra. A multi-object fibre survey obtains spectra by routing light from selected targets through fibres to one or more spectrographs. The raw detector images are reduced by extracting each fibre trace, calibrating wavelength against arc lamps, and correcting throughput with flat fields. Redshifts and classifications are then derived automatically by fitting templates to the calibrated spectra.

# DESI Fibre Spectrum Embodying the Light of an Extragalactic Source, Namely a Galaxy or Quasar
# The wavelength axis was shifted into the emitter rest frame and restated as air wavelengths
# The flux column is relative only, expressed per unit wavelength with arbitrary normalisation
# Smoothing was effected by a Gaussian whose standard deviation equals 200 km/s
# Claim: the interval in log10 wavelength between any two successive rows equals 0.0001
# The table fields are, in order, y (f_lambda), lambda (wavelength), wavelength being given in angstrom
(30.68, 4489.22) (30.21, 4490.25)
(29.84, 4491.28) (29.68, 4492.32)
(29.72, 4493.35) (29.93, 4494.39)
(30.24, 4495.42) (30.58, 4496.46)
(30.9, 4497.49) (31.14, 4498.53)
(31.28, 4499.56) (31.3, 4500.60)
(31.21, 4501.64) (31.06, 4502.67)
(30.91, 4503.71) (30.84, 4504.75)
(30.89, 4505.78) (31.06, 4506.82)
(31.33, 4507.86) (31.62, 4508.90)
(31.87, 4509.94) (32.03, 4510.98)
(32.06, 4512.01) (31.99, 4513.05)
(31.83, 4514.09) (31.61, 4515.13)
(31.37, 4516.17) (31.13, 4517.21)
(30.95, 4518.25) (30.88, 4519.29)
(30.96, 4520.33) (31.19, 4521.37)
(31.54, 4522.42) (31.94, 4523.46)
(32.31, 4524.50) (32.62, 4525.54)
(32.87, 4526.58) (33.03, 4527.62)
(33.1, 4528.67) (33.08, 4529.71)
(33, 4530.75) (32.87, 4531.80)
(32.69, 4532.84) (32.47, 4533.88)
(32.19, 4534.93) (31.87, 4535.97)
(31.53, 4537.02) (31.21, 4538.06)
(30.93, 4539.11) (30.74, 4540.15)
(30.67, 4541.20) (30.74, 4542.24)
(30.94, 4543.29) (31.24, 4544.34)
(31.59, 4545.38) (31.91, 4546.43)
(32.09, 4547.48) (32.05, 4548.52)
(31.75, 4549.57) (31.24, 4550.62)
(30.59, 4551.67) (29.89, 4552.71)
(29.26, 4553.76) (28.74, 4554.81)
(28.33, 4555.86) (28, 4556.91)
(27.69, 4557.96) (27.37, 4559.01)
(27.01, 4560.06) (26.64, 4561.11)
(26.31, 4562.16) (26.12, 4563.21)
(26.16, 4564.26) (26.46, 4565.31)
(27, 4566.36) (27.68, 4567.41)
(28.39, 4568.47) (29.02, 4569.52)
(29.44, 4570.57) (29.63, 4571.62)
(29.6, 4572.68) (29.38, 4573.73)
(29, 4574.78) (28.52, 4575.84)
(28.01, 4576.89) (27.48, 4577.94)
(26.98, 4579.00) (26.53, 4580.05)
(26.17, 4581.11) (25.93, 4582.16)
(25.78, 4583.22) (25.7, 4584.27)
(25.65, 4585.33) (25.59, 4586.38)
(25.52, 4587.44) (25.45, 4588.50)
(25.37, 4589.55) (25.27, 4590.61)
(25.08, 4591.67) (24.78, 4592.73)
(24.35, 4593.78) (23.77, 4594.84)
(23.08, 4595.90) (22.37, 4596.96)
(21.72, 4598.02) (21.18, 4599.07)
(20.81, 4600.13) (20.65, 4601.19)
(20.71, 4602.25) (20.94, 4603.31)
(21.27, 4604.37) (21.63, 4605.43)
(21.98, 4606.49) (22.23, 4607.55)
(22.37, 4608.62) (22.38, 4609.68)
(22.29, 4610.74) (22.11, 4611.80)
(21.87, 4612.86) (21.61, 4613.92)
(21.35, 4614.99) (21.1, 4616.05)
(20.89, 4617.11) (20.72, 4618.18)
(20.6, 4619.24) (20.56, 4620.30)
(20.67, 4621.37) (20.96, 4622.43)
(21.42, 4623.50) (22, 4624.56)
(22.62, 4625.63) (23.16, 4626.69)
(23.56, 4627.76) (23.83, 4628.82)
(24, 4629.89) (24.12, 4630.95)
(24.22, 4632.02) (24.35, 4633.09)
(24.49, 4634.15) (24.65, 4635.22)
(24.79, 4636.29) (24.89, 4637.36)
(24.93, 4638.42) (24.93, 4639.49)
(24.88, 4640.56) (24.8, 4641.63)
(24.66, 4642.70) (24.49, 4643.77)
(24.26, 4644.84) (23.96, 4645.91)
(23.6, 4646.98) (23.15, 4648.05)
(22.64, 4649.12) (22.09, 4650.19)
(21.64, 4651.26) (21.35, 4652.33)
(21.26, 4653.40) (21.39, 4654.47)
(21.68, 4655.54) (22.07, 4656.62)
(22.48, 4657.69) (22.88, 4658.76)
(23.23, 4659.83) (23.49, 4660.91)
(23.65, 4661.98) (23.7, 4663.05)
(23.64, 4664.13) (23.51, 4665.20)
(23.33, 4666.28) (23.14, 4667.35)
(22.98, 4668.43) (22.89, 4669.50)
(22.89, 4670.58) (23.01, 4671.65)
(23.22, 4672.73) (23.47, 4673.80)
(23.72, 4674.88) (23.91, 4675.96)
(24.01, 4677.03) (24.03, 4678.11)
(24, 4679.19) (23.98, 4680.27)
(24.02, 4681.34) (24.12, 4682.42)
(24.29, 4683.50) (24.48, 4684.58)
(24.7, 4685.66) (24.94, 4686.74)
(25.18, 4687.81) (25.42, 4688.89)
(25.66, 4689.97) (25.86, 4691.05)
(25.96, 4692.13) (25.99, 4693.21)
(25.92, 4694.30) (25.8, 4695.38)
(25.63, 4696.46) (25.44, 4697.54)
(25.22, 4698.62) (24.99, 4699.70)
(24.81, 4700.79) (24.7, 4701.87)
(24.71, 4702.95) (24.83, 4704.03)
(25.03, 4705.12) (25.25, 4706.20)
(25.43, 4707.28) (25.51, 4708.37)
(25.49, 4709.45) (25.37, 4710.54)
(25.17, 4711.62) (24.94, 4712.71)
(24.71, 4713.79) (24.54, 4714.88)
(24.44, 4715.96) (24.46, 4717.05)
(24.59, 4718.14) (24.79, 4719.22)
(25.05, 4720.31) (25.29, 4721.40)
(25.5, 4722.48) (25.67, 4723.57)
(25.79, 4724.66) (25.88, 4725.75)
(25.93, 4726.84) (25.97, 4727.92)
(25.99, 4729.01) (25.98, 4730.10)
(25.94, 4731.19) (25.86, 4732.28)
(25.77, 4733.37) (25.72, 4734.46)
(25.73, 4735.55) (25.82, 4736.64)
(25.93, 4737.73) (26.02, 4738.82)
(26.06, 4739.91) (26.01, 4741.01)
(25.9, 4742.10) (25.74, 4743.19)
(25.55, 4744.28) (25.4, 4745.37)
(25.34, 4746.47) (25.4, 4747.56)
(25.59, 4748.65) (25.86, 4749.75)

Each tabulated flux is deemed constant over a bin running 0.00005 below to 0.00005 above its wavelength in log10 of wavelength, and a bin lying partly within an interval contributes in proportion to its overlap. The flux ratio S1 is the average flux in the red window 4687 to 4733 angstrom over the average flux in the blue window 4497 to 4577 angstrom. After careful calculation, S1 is 0.83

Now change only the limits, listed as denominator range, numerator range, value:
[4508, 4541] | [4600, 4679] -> 0.72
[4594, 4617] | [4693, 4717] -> 1.15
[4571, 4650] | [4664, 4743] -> 1.05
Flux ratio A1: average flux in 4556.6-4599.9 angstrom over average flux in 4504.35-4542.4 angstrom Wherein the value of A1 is 0.8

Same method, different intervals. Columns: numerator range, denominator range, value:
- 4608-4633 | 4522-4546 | 0.69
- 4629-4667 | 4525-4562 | 0.76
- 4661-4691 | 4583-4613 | 1.03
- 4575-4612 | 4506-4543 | 0.76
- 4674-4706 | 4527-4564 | 0.81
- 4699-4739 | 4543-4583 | 0.88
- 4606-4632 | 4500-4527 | 0.70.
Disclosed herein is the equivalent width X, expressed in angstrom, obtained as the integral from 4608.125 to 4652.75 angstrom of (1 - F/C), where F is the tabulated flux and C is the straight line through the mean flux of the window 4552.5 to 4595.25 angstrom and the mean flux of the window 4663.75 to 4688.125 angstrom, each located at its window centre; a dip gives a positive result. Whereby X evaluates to 4.0 angstrom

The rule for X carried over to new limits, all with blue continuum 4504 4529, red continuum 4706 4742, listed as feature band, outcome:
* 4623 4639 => 2.5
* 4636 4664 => 4.4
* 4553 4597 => 4.6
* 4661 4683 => 2.8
